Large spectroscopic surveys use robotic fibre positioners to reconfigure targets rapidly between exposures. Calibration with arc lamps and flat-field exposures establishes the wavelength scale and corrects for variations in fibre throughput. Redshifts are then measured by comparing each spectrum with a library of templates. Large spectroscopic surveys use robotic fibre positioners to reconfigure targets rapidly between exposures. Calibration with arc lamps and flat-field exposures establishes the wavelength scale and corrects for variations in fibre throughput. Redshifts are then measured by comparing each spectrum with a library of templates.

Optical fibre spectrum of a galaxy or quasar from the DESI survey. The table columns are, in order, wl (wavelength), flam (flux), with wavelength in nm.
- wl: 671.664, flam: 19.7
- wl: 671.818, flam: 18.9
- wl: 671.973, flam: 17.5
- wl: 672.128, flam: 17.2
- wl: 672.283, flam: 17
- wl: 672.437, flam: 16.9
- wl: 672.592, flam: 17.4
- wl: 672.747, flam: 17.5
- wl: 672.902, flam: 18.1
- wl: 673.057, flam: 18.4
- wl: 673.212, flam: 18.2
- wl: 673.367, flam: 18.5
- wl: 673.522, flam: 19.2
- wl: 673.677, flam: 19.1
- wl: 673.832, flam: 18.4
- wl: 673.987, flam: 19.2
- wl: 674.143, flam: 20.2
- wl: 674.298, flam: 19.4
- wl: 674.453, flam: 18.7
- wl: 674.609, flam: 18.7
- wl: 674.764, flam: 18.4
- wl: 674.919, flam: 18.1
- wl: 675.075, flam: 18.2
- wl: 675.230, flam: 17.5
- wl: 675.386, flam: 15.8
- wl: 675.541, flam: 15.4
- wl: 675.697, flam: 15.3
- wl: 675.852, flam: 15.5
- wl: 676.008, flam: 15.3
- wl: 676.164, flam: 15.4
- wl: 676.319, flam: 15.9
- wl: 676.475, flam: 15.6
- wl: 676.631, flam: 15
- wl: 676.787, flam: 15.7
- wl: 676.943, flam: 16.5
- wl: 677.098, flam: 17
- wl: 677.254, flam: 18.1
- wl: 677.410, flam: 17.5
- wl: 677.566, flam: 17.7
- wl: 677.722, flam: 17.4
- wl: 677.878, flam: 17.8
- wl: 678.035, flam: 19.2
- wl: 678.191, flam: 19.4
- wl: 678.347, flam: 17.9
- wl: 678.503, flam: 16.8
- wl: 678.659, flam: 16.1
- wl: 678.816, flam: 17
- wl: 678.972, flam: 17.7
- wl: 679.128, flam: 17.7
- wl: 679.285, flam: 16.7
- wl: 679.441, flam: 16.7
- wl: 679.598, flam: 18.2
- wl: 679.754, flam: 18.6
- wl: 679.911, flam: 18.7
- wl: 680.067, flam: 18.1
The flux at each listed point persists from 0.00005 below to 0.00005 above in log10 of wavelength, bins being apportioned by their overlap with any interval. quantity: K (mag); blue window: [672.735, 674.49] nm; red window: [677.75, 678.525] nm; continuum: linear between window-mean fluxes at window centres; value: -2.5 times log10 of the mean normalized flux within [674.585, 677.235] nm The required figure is 0.13 mag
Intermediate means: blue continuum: 18.8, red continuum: 18.3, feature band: 16.4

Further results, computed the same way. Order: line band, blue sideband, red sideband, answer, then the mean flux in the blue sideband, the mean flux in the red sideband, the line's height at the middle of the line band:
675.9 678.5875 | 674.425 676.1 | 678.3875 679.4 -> 0.00 mag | 16.9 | 17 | 17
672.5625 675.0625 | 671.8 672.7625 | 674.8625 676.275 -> -0.11 mag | 17.4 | 16.2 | 16.9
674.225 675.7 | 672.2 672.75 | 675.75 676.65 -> -0.10 mag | 17.2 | 15.5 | 16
